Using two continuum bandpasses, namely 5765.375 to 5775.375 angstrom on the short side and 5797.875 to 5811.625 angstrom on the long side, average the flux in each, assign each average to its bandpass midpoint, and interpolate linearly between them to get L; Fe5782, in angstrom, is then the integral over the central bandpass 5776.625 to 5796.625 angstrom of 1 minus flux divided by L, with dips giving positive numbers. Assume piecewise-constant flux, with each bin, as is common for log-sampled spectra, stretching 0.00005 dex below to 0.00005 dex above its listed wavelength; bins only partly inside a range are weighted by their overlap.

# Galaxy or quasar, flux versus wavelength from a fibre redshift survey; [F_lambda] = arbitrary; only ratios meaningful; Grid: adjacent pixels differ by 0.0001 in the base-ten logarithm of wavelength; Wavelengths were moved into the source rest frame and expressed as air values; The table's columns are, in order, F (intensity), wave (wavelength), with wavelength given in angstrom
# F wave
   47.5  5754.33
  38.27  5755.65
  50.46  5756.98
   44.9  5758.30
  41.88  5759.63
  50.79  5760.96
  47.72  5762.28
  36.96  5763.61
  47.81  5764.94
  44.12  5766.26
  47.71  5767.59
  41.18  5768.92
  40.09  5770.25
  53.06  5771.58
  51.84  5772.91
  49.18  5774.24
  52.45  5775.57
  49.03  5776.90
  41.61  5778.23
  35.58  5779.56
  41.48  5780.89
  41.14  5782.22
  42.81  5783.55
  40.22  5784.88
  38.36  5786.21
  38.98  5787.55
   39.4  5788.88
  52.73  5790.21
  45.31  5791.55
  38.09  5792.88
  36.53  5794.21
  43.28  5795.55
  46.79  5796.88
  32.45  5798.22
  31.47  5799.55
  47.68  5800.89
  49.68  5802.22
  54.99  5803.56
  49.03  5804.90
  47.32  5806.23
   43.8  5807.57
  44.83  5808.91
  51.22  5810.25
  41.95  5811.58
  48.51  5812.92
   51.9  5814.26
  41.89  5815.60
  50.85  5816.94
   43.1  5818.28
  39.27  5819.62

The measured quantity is 2.0 angstrom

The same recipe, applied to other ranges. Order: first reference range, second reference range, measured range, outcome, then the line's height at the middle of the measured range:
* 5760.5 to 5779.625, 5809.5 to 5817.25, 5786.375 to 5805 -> 1.6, 47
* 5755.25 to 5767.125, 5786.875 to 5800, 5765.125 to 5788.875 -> -0.6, 42.8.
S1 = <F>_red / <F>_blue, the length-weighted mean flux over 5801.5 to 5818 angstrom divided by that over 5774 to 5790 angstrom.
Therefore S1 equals 1.12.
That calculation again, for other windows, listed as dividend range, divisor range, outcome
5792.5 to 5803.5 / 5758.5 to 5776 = 0.90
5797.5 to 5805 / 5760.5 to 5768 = 0.96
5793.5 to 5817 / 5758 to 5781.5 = 0.99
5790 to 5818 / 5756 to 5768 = 0.99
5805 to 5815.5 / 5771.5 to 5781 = 1.00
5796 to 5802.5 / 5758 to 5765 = 0.92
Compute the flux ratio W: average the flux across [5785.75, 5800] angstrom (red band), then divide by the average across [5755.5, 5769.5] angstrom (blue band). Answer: 0.90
